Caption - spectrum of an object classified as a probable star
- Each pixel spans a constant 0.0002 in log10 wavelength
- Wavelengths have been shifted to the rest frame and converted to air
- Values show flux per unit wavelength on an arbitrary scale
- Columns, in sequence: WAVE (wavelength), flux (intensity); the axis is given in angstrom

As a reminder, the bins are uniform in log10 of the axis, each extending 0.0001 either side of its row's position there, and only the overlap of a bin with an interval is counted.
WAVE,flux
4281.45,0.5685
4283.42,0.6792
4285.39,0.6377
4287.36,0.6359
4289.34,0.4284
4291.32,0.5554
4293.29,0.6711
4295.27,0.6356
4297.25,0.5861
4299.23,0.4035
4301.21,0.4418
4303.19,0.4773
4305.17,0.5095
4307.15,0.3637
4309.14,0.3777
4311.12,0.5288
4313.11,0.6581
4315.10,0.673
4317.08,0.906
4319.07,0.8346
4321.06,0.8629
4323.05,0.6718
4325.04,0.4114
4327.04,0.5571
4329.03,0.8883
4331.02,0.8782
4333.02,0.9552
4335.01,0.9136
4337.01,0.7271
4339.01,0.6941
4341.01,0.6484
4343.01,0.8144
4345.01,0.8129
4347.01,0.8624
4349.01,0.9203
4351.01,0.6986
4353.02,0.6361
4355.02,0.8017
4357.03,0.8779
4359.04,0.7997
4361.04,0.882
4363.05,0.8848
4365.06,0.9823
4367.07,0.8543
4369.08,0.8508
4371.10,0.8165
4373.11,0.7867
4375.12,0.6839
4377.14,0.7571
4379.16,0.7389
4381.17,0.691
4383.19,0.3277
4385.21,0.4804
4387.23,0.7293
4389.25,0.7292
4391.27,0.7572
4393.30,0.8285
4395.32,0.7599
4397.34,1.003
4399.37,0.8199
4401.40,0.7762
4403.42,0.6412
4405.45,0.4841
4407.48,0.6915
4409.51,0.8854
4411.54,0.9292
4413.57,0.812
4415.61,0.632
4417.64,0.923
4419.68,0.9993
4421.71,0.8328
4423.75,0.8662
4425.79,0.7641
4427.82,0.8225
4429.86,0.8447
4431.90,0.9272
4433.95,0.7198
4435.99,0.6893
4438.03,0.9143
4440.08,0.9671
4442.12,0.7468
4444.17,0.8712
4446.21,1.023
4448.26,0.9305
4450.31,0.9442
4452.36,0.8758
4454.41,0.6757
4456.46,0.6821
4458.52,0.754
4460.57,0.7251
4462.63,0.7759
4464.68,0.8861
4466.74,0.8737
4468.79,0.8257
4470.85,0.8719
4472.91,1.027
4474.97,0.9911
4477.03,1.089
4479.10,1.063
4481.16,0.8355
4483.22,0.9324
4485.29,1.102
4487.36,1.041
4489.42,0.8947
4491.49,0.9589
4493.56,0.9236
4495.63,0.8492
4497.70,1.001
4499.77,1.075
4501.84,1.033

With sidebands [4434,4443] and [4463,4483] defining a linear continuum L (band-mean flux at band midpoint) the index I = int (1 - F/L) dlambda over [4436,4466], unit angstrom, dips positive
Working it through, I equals 0.8 angstrom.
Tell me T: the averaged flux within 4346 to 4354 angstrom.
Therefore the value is 0.78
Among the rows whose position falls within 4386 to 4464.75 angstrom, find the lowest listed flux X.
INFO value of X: 0.4841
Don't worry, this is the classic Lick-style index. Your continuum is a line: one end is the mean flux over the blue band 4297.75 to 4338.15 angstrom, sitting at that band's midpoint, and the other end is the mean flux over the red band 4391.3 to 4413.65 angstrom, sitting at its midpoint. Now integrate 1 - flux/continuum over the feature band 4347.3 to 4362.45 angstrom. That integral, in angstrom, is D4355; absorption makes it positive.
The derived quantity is -2.1 angstrom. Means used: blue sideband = 0.652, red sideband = 0.782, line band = 0.808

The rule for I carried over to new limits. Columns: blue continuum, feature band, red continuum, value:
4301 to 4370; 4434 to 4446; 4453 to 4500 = 0.3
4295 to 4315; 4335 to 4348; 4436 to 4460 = -4.0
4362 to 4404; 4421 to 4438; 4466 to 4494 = 0.8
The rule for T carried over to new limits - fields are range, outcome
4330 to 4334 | 0.916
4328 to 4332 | 0.882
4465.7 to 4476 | 0.918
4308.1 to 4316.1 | 0.559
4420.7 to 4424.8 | 0.848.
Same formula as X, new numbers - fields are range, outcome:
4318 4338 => 0.4114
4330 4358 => 0.6361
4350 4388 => 0.3277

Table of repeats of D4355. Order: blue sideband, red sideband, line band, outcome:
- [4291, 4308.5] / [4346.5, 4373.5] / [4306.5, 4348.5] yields -3.78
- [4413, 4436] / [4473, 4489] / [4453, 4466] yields 2.50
